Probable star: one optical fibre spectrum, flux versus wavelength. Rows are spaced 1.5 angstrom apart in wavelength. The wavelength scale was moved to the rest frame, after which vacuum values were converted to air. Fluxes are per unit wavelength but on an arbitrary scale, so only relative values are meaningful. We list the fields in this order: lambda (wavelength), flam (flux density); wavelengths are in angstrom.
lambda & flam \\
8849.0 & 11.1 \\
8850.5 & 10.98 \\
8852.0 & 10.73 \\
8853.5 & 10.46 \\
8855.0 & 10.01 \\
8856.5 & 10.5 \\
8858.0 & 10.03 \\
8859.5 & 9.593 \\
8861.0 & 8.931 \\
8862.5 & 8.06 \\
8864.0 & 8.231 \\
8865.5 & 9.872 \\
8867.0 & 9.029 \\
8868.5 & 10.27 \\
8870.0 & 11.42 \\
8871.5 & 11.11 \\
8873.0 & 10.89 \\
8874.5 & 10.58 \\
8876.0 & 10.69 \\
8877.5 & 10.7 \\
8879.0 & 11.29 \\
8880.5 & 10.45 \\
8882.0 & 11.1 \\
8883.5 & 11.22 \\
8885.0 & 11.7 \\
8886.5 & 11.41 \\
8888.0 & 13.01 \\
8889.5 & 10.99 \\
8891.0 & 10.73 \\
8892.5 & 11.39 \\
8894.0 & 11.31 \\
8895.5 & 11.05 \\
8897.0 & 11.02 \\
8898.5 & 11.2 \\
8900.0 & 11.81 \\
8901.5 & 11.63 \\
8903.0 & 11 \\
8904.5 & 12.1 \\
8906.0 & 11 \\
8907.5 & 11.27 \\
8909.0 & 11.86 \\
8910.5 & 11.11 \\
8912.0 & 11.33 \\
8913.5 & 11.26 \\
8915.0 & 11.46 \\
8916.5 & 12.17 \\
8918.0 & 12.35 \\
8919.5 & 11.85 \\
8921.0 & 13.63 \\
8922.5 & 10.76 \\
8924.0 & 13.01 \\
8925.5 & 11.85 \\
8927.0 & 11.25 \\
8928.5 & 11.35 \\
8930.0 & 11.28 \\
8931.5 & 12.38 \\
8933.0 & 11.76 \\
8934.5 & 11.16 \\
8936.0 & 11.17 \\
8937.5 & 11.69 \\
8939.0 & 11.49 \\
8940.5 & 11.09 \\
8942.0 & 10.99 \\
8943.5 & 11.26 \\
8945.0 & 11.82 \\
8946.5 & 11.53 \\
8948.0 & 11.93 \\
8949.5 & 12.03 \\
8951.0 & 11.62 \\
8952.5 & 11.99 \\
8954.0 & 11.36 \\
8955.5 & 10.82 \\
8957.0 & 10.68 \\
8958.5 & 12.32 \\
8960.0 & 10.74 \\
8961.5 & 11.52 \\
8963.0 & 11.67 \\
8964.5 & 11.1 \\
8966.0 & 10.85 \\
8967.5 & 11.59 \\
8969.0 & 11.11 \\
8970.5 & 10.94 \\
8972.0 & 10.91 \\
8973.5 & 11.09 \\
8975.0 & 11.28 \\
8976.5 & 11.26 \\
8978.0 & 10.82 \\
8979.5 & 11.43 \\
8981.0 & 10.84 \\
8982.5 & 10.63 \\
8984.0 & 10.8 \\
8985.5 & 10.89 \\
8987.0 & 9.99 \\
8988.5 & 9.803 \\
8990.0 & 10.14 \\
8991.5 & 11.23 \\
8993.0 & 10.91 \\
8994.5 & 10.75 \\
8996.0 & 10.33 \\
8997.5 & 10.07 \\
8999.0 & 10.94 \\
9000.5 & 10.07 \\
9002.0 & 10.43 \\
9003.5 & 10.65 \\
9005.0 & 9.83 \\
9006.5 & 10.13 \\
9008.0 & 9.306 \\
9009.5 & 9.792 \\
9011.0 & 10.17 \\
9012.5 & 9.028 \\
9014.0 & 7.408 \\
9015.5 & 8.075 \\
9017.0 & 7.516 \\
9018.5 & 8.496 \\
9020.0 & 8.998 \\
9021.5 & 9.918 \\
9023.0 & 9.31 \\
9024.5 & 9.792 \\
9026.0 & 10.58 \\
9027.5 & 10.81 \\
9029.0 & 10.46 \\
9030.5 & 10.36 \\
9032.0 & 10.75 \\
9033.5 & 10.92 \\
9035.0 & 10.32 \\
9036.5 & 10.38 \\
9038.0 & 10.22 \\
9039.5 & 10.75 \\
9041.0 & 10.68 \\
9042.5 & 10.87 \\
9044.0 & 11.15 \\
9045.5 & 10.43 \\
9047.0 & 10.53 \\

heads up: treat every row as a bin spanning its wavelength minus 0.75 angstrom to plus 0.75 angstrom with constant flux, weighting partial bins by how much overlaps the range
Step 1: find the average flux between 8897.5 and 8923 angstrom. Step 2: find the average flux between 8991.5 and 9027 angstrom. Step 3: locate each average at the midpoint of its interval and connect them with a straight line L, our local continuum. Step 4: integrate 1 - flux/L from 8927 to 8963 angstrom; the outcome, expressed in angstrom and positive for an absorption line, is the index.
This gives -1.7 angstrom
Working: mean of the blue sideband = 11.6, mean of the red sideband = 9.71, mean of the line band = 11.5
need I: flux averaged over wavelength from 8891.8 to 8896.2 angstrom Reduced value 11.3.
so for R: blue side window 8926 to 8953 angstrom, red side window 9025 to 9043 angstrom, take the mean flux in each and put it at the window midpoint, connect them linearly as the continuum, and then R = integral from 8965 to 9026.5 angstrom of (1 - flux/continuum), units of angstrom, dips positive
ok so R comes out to 4.4 angstrom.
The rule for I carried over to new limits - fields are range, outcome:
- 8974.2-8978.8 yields 11.1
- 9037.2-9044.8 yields 10.7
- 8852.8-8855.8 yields 10.2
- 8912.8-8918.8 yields 11.8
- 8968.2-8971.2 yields 11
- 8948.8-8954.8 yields 11.7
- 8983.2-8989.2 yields 10.4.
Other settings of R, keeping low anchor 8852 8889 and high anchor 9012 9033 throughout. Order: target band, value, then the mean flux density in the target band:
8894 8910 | -1.8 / 11.4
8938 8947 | -1.3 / 11.4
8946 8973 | -4.2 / 11.4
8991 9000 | -1.0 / 10.7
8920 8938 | -3.1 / 11.8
